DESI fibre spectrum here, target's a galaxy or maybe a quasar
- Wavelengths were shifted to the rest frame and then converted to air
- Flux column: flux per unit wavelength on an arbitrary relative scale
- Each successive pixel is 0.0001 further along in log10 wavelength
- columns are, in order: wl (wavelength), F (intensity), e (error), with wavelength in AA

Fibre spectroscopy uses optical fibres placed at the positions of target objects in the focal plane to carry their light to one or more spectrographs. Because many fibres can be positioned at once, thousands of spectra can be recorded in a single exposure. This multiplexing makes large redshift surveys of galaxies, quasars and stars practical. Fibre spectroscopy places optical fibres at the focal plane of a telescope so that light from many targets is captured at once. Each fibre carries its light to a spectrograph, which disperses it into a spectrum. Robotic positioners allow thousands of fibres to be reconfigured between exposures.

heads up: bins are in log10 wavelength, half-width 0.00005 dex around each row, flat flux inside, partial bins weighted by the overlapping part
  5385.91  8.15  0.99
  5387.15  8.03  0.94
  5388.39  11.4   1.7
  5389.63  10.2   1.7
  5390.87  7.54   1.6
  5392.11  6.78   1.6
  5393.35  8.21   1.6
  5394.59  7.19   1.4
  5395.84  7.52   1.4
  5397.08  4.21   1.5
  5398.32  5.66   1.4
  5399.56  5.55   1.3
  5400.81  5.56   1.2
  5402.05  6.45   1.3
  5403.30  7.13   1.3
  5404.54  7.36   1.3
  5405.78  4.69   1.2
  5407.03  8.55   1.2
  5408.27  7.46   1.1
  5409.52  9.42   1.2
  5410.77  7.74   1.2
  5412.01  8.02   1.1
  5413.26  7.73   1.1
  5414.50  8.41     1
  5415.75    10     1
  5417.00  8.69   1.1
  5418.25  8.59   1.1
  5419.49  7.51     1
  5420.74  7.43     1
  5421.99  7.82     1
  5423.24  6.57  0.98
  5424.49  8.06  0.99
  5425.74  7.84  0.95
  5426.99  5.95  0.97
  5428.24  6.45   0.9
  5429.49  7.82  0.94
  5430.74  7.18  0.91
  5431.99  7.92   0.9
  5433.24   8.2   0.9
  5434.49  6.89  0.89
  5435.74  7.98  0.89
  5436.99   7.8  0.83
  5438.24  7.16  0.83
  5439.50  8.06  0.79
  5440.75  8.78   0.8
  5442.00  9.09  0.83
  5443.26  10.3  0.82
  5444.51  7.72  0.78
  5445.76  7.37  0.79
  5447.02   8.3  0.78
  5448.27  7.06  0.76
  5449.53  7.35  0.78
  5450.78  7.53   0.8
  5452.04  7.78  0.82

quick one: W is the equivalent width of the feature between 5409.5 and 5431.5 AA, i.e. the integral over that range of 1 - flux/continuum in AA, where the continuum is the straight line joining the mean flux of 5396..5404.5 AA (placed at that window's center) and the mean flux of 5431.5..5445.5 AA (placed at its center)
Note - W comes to -2.23 AA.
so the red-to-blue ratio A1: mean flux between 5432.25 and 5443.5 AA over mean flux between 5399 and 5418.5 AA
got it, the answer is 1.08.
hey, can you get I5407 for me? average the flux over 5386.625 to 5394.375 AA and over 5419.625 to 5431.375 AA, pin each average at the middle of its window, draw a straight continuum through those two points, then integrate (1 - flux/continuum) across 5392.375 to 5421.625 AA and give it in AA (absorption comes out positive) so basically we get 2.1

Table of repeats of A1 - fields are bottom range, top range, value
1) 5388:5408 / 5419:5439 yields 1.05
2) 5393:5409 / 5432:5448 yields 1.23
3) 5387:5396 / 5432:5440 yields 0.91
